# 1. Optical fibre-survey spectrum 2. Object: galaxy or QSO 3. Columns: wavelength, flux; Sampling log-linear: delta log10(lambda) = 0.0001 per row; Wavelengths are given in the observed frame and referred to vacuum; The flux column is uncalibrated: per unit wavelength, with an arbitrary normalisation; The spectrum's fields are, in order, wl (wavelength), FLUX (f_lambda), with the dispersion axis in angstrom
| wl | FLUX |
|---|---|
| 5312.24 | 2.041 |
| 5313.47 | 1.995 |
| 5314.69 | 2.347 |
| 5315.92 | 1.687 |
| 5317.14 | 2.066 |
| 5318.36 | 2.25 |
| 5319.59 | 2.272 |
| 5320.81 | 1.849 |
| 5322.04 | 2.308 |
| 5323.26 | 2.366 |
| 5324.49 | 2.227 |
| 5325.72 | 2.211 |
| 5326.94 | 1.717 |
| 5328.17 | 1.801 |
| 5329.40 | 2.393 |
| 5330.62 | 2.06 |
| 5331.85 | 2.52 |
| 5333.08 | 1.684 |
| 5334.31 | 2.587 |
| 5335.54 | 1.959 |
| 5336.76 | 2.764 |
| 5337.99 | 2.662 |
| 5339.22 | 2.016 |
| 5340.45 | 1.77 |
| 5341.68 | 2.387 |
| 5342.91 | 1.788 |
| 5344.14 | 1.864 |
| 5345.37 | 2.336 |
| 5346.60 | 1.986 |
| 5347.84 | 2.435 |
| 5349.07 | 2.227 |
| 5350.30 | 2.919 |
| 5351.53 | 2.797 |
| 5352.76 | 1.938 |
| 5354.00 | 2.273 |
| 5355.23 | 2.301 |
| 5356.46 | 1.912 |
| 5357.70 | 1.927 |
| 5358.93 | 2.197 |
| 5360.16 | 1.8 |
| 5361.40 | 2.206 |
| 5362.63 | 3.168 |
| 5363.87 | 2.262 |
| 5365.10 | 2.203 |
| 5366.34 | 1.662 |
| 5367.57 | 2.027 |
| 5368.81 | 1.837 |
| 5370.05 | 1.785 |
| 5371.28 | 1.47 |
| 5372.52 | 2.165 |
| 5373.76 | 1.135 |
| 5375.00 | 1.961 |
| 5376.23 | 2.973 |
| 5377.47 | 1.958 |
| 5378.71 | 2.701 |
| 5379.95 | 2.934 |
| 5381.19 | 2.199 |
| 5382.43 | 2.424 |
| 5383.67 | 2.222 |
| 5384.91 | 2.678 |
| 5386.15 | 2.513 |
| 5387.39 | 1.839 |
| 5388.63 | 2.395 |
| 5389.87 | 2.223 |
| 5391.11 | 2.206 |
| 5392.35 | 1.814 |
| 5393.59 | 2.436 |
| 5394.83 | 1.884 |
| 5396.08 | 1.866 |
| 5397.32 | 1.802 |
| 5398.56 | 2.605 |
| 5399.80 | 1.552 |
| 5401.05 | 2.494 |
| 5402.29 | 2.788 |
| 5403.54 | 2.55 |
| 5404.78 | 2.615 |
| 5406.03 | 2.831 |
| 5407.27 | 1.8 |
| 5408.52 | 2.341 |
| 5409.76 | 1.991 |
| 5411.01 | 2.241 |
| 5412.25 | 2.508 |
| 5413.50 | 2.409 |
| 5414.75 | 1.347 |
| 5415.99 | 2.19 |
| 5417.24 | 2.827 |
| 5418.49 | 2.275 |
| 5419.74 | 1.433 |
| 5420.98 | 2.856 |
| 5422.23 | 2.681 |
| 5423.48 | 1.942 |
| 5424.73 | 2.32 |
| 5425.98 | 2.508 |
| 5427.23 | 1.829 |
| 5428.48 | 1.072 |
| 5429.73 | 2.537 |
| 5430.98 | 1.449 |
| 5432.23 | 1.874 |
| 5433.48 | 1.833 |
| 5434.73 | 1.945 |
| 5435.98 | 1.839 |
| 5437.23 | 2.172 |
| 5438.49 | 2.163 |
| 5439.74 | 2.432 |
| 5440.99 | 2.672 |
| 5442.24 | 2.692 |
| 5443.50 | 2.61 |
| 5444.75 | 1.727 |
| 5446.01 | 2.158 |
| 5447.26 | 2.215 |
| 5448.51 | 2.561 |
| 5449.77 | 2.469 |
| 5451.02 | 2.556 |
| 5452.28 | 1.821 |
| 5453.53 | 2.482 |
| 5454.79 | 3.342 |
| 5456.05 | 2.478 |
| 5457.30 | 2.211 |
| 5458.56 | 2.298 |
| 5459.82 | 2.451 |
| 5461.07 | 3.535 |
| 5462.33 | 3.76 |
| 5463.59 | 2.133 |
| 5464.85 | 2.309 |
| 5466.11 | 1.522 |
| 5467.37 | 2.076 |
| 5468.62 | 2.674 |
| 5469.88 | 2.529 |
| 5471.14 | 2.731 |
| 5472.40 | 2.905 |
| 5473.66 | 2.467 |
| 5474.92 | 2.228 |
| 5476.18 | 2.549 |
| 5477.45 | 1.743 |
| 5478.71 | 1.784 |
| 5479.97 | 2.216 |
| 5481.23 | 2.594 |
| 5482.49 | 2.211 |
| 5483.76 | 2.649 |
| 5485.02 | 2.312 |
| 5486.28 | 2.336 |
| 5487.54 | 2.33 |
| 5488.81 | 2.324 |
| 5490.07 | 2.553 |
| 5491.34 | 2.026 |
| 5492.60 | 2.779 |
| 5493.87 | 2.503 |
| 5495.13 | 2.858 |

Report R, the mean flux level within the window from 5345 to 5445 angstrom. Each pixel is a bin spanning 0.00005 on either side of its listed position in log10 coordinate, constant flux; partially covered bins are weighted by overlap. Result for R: 2.2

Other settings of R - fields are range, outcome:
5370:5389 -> 2.22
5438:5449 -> 2.36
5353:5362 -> 2.08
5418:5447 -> 2.13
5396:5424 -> 2.27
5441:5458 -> 2.42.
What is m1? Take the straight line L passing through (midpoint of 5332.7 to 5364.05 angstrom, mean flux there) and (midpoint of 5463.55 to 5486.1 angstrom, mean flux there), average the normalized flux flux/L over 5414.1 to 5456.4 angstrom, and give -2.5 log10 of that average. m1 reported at 0.04 mag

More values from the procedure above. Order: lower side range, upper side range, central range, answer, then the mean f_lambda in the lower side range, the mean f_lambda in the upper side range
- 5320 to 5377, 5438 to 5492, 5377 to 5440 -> 0.04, 2.15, 2.42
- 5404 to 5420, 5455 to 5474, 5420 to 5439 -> 0.14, 2.24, 2.56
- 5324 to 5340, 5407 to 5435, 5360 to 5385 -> -0.01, 2.2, 2.1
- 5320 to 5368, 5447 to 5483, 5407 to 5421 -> 0.08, 2.19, 2.45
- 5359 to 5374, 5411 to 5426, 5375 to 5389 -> -0.16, 2.01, 2.26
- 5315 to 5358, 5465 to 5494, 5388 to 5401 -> 0.08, 2.18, 2.35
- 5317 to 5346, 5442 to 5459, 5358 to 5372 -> 0.09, 2.16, 2.4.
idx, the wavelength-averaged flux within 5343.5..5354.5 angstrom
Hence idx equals 2.31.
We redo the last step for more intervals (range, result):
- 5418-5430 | 2.13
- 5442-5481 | 2.43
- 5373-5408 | 2.26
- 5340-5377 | 2.12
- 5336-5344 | 2.21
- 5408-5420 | 2.18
